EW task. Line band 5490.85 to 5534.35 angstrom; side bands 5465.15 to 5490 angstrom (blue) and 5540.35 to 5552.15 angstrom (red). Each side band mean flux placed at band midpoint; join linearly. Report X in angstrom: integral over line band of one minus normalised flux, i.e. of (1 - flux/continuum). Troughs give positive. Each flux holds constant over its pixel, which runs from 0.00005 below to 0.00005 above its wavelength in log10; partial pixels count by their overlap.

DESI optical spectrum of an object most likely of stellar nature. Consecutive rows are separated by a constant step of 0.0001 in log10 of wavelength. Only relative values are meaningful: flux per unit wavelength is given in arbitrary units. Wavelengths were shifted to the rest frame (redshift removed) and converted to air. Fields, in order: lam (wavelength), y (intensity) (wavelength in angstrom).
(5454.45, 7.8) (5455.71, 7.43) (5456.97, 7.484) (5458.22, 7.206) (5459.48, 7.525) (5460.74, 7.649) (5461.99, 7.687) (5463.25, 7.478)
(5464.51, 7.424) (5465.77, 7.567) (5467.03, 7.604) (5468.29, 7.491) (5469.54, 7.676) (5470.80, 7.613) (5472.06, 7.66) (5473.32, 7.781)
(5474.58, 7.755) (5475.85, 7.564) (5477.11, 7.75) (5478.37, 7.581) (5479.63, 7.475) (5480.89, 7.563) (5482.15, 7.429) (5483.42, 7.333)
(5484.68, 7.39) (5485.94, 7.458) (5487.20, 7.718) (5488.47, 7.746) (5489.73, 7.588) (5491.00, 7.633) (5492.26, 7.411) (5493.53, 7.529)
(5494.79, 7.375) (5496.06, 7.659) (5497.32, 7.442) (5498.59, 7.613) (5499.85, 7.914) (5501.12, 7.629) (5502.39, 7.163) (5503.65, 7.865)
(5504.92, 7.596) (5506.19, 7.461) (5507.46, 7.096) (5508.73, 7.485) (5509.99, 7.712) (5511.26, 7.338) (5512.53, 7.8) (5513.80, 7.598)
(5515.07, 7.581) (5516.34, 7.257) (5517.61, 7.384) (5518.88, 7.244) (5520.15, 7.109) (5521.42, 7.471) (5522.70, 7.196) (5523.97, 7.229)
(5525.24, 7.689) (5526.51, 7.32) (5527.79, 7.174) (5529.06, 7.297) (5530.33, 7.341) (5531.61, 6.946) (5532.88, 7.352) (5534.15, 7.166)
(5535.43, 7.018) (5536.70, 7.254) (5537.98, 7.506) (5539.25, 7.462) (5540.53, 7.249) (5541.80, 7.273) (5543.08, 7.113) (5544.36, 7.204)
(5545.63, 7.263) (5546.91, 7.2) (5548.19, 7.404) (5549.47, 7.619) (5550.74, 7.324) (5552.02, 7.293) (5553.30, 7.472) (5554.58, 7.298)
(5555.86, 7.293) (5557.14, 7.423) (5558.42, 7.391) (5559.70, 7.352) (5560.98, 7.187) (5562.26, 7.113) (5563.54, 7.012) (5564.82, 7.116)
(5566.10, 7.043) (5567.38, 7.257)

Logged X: 0.06 angstrom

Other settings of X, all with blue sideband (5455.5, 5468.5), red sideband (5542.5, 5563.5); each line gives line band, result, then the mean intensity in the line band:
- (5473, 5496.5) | -0.3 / 7.56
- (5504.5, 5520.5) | -0.1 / 7.44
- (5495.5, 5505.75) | -0.3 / 7.61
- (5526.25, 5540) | 0.2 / 7.25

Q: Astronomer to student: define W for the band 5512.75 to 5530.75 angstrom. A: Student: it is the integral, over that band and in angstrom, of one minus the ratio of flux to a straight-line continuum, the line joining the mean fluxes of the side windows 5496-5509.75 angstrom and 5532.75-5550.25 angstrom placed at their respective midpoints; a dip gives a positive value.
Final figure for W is 0.1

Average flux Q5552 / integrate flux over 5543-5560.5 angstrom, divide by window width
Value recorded 7.34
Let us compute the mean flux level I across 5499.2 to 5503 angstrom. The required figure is 7.57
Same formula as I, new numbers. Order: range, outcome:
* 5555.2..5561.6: 7.33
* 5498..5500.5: 7.77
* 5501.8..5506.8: 7.53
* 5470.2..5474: 7.69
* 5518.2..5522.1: 7.26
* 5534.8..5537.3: 7.15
